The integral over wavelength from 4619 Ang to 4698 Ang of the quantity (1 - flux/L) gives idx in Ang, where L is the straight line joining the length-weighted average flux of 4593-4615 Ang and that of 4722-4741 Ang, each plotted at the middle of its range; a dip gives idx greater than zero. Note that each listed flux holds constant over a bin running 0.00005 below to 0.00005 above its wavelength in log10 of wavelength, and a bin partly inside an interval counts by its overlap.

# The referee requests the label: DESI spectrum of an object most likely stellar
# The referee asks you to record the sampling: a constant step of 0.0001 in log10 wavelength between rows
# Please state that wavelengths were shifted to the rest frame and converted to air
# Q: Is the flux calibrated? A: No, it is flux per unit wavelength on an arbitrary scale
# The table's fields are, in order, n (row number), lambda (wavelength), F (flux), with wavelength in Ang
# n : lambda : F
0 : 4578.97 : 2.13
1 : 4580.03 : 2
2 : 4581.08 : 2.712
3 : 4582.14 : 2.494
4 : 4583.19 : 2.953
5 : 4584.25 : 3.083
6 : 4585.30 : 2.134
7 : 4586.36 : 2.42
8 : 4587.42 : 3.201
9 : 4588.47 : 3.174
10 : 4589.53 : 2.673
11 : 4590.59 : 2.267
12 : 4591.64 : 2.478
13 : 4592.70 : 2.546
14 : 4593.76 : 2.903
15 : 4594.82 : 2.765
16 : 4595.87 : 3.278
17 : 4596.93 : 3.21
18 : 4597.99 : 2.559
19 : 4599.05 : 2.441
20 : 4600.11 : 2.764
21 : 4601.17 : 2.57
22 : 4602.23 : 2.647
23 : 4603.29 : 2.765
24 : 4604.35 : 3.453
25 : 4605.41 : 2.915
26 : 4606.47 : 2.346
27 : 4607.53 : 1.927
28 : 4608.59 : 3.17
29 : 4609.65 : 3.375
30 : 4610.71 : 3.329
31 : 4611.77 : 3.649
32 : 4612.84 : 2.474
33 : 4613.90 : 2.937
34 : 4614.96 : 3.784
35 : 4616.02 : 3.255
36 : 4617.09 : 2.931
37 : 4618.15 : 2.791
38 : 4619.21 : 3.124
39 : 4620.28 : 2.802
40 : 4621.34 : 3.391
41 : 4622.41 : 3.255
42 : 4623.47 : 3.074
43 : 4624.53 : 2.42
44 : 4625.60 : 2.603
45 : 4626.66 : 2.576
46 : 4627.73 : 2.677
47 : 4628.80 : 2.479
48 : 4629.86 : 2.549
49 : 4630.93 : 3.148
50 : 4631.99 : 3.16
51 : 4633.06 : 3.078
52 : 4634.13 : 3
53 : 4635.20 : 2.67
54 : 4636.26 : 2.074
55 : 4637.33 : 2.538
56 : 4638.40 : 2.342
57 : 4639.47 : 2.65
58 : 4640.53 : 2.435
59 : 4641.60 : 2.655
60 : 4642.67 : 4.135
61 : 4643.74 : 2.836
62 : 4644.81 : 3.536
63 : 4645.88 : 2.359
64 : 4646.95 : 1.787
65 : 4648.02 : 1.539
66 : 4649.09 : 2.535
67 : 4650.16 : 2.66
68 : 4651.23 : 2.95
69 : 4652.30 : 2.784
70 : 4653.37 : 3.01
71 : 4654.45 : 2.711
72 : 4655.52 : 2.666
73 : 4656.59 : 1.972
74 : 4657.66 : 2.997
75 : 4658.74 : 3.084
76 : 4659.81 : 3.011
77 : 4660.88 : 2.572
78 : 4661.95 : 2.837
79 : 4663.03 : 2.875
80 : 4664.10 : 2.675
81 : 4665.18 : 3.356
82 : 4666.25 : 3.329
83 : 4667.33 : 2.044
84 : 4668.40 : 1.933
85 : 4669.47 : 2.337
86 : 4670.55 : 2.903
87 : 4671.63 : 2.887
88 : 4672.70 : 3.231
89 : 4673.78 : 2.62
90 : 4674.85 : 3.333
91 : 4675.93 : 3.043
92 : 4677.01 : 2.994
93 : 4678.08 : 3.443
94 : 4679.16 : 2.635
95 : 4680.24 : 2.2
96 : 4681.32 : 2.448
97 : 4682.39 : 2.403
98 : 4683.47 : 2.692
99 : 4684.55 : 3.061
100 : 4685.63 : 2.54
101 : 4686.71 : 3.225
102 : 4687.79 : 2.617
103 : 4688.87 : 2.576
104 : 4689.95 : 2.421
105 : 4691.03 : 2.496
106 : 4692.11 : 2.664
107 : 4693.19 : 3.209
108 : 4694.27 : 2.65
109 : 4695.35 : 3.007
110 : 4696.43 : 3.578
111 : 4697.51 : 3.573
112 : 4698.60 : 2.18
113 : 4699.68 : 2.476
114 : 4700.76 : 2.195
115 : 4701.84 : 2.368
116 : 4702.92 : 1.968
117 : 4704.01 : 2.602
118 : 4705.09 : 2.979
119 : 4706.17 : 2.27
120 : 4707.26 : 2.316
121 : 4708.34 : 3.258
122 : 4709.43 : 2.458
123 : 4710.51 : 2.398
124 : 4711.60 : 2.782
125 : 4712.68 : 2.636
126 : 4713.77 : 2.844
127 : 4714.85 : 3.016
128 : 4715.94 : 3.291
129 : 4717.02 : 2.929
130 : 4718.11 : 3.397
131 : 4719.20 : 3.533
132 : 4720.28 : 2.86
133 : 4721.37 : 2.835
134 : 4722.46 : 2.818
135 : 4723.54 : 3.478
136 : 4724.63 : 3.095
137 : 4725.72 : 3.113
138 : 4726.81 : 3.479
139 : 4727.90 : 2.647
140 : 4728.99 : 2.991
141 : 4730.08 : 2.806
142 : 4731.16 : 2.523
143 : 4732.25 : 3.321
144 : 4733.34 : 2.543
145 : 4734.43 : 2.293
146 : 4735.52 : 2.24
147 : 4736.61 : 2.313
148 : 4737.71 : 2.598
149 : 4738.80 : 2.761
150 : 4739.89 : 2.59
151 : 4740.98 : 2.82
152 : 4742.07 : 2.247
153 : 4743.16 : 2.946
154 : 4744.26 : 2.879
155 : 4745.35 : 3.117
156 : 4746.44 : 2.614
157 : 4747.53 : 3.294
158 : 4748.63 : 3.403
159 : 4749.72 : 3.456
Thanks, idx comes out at 2.1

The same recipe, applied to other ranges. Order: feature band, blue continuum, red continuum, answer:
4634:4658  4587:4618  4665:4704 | 1.4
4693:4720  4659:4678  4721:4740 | 0.3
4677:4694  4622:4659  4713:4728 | 1.2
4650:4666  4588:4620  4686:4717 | -0.2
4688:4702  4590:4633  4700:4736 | 0.4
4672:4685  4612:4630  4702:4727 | 0.2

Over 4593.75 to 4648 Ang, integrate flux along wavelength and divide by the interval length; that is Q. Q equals 2.84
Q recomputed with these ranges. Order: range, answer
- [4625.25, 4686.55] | 2.73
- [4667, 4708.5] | 2.7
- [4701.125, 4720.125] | 2.76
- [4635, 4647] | 2.7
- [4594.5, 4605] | 2.85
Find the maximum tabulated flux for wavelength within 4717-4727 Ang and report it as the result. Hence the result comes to 3.533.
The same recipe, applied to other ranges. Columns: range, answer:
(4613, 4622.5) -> 3.784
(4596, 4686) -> 4.135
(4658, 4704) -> 3.578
